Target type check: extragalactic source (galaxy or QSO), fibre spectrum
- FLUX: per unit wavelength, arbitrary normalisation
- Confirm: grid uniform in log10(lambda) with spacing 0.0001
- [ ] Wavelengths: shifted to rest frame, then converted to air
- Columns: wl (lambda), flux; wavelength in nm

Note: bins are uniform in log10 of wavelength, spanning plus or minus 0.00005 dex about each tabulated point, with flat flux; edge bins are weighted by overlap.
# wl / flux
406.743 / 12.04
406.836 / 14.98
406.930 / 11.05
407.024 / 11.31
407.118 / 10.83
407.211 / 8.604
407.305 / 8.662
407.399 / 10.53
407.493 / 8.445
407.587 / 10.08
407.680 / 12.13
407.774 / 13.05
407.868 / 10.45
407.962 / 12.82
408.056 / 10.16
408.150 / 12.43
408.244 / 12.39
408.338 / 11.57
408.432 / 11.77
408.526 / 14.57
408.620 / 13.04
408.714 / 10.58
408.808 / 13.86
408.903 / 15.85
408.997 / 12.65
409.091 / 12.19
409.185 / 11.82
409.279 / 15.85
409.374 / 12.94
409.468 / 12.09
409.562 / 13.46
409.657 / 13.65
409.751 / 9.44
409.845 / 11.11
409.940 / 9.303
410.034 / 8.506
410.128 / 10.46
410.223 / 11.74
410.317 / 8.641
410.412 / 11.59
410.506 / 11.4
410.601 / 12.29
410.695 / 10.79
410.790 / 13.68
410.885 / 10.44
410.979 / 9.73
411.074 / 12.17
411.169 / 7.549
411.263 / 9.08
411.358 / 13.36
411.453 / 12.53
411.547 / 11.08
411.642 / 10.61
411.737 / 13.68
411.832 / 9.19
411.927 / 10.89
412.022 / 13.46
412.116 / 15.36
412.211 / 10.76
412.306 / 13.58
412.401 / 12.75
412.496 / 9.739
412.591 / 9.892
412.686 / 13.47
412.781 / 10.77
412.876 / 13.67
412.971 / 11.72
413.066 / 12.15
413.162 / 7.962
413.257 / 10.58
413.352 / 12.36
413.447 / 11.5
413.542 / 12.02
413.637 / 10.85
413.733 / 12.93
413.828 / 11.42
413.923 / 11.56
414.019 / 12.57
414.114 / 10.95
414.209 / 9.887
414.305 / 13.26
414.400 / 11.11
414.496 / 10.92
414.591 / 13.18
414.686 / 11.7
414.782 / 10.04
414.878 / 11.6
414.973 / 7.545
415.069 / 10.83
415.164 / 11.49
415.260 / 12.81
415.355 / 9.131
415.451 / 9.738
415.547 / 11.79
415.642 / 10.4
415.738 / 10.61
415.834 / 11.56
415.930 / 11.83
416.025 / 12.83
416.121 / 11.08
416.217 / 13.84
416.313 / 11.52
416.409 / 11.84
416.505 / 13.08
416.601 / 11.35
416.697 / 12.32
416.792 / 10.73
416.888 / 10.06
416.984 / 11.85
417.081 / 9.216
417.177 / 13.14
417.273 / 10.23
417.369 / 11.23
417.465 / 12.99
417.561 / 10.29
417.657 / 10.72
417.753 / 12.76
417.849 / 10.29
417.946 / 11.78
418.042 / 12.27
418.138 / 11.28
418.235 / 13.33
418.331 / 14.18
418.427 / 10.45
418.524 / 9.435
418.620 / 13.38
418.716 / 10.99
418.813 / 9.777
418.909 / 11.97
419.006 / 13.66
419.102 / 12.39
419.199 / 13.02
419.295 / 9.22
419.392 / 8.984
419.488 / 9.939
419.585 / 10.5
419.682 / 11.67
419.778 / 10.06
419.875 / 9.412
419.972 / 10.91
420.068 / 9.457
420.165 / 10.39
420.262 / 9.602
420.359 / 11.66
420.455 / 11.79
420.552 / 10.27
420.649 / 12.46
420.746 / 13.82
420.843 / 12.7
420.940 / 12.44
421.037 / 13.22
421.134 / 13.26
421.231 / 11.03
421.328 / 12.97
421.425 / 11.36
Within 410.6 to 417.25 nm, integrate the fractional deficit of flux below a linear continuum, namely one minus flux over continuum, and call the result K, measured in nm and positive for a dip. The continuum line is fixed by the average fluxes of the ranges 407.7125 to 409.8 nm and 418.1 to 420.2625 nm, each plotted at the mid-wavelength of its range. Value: 0.22 nm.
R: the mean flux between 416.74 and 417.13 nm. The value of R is 10.5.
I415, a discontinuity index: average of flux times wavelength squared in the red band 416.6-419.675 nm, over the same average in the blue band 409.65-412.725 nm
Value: 1.0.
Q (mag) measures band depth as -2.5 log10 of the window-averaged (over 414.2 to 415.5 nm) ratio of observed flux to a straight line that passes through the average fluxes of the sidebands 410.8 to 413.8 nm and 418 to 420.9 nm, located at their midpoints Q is 0.04 mag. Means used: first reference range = 11.5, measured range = 11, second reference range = 11.3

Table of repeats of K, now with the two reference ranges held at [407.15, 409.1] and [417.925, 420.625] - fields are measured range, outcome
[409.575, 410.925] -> 0.07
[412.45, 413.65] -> 0.02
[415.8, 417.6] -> -0.06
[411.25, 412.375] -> -0.05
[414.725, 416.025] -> 0.06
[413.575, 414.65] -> -0.03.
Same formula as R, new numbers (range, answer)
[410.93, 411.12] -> 11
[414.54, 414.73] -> 12.5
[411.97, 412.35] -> 13.3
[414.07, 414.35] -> 11.3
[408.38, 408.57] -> 13.1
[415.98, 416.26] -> 12.5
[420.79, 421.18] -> 12.9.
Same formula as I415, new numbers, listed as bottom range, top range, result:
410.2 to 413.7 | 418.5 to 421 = 1.01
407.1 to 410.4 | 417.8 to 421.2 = 1.04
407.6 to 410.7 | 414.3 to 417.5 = 0.98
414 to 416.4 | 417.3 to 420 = 1.02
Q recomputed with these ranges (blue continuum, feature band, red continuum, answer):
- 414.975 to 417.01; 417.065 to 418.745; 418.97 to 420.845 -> -0.038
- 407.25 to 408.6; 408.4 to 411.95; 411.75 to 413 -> 0.000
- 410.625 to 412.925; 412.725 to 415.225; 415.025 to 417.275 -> 0.016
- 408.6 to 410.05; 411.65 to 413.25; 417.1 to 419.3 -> 0.033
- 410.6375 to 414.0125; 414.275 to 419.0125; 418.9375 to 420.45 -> -0.034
